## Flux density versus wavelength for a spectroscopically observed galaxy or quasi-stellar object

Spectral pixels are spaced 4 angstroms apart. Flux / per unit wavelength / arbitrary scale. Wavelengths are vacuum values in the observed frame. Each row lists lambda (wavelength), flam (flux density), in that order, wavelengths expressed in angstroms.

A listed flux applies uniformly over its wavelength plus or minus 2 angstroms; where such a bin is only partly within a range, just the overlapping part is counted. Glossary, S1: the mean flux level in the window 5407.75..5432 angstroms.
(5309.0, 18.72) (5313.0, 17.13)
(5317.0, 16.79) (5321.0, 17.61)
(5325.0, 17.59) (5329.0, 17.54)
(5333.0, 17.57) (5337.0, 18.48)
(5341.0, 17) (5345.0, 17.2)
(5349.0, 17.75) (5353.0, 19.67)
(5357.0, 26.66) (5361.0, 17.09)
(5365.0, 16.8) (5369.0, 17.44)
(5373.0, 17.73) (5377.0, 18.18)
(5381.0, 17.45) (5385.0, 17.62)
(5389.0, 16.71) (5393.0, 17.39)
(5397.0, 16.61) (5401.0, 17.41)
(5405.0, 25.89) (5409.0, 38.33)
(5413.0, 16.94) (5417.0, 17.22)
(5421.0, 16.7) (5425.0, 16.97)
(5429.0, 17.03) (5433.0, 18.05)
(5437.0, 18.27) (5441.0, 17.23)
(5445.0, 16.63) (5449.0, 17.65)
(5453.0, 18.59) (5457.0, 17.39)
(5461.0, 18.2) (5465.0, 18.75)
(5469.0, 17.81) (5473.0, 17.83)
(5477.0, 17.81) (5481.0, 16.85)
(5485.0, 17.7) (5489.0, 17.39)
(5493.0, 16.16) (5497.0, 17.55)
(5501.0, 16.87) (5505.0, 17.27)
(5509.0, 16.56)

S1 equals 19.9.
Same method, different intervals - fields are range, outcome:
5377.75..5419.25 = 20.1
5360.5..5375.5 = 17.3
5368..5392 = 17.5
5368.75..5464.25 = 18.7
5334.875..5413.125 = 19.5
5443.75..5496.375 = 17.6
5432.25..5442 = 17.9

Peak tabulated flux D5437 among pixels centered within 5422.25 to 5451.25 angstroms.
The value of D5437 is 18.27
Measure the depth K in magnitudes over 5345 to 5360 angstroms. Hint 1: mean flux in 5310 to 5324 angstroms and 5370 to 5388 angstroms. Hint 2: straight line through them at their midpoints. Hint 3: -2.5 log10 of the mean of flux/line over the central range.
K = -0.17 mag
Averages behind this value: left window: 17.3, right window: 17.7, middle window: 20.5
